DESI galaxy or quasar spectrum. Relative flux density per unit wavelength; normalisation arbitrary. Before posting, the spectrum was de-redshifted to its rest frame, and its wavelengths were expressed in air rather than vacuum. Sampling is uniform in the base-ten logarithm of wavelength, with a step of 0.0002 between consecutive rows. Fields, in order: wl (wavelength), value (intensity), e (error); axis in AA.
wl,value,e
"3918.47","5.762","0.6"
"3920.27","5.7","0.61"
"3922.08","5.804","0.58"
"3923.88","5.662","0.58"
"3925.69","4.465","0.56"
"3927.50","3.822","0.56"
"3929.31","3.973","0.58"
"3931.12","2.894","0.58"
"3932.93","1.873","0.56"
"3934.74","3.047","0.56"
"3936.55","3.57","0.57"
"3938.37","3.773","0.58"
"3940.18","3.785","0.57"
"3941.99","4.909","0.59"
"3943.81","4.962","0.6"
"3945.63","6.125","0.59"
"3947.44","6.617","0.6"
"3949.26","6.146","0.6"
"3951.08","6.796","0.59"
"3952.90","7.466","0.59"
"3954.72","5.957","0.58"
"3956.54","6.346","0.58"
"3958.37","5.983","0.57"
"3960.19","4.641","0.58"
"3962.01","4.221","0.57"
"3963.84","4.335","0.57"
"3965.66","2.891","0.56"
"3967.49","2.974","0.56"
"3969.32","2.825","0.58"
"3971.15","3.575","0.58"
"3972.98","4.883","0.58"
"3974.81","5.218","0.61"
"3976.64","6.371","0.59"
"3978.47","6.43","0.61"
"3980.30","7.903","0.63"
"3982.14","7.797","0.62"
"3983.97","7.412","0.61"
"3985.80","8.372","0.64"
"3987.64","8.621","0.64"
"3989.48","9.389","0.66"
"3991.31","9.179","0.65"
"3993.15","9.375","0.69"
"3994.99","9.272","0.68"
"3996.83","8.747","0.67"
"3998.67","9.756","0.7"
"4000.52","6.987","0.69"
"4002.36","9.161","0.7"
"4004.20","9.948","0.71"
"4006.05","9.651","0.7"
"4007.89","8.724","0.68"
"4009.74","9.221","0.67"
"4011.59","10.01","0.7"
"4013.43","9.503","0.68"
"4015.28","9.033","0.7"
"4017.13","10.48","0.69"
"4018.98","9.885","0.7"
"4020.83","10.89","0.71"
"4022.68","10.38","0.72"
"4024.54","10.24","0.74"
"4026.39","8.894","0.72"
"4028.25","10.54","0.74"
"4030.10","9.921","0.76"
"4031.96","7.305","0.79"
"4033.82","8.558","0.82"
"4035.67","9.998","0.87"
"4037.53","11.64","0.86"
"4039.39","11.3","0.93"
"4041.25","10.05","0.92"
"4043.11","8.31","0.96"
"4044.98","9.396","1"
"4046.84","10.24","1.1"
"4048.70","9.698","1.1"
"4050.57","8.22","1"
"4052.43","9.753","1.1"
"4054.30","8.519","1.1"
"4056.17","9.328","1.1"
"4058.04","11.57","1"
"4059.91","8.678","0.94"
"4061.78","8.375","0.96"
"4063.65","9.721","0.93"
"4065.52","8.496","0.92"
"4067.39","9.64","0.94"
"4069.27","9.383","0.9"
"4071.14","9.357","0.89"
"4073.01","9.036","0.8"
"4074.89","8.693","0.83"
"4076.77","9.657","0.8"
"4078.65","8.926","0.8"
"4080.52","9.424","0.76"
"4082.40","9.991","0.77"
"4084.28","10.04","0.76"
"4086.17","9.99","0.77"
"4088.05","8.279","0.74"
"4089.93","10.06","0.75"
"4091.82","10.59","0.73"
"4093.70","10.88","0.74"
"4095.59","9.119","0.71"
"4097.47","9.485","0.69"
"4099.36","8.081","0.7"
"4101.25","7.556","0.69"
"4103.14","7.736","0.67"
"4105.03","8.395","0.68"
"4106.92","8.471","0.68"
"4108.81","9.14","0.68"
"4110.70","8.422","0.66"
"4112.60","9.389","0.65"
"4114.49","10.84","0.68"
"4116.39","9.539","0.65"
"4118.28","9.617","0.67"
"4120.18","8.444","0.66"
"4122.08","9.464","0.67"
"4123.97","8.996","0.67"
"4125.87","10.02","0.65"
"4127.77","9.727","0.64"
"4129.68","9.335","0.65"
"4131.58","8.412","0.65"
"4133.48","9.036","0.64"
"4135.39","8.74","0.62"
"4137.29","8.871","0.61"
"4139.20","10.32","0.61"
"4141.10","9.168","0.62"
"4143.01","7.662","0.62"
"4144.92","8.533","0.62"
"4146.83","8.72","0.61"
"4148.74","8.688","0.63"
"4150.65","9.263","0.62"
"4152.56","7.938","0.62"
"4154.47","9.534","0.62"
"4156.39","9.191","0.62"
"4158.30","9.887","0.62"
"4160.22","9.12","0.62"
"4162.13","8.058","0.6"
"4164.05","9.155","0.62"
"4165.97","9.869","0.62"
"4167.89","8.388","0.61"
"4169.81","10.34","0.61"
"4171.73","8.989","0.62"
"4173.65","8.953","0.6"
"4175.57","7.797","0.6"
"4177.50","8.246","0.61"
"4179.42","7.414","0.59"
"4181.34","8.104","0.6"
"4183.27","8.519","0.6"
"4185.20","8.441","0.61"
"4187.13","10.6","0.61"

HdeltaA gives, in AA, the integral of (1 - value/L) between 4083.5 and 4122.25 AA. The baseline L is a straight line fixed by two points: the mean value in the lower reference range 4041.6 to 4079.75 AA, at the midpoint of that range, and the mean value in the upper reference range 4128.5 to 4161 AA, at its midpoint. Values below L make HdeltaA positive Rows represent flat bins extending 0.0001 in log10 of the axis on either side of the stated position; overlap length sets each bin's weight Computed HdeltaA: -0.4 AA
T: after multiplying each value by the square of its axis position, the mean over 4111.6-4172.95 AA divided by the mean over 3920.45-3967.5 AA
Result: 2.11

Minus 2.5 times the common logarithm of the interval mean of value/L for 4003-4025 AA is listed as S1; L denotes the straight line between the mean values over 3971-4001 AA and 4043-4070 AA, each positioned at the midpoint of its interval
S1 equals -0.17 mag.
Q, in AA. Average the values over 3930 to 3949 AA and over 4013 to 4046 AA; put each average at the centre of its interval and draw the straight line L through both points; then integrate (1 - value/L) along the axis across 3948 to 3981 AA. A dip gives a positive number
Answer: 2.32 AA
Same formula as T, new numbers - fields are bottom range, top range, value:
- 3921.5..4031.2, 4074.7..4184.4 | 1.41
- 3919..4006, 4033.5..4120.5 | 1.65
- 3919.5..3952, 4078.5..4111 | 2.13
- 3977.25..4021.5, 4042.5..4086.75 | 1.08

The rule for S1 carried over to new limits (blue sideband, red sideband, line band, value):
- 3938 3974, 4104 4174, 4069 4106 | -0.17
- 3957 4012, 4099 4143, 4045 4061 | -0.18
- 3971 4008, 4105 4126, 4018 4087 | -0.11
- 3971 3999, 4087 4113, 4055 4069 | -0.10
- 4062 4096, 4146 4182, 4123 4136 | -0.01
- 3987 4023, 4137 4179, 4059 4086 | -0.01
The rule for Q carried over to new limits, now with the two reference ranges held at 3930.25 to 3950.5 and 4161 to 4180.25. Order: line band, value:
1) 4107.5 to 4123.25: -3.4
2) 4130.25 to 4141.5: -1.4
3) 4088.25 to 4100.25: -3.8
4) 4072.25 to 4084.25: -4.0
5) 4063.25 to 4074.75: -4.1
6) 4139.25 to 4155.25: -0.9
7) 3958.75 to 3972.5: 3.1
